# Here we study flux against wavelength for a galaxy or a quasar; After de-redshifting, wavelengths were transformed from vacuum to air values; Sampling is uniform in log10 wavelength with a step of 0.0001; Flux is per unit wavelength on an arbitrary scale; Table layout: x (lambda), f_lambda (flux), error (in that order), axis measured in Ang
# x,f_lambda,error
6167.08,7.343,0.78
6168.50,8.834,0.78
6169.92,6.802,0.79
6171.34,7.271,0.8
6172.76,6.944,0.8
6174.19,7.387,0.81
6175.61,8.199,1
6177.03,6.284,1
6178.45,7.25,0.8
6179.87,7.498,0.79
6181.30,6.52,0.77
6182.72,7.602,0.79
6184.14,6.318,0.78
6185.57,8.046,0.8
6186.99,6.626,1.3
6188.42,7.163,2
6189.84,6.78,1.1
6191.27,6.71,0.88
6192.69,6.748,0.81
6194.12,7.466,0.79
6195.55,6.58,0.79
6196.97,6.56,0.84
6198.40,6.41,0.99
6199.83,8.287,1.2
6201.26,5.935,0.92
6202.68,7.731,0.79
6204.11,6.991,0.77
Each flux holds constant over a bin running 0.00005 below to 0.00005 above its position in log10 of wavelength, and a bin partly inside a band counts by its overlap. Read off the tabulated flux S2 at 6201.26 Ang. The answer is 5.935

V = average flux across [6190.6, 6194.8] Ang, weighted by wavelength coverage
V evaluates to 6.98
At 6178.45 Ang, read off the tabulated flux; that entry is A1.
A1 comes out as 7.25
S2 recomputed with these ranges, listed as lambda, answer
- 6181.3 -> 6.52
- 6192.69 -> 6.748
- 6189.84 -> 6.78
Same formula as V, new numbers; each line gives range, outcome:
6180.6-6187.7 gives 7.03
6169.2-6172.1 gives 7.05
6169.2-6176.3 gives 7.32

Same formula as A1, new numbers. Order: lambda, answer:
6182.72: 7.602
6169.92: 6.802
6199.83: 8.287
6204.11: 6.991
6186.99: 6.626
